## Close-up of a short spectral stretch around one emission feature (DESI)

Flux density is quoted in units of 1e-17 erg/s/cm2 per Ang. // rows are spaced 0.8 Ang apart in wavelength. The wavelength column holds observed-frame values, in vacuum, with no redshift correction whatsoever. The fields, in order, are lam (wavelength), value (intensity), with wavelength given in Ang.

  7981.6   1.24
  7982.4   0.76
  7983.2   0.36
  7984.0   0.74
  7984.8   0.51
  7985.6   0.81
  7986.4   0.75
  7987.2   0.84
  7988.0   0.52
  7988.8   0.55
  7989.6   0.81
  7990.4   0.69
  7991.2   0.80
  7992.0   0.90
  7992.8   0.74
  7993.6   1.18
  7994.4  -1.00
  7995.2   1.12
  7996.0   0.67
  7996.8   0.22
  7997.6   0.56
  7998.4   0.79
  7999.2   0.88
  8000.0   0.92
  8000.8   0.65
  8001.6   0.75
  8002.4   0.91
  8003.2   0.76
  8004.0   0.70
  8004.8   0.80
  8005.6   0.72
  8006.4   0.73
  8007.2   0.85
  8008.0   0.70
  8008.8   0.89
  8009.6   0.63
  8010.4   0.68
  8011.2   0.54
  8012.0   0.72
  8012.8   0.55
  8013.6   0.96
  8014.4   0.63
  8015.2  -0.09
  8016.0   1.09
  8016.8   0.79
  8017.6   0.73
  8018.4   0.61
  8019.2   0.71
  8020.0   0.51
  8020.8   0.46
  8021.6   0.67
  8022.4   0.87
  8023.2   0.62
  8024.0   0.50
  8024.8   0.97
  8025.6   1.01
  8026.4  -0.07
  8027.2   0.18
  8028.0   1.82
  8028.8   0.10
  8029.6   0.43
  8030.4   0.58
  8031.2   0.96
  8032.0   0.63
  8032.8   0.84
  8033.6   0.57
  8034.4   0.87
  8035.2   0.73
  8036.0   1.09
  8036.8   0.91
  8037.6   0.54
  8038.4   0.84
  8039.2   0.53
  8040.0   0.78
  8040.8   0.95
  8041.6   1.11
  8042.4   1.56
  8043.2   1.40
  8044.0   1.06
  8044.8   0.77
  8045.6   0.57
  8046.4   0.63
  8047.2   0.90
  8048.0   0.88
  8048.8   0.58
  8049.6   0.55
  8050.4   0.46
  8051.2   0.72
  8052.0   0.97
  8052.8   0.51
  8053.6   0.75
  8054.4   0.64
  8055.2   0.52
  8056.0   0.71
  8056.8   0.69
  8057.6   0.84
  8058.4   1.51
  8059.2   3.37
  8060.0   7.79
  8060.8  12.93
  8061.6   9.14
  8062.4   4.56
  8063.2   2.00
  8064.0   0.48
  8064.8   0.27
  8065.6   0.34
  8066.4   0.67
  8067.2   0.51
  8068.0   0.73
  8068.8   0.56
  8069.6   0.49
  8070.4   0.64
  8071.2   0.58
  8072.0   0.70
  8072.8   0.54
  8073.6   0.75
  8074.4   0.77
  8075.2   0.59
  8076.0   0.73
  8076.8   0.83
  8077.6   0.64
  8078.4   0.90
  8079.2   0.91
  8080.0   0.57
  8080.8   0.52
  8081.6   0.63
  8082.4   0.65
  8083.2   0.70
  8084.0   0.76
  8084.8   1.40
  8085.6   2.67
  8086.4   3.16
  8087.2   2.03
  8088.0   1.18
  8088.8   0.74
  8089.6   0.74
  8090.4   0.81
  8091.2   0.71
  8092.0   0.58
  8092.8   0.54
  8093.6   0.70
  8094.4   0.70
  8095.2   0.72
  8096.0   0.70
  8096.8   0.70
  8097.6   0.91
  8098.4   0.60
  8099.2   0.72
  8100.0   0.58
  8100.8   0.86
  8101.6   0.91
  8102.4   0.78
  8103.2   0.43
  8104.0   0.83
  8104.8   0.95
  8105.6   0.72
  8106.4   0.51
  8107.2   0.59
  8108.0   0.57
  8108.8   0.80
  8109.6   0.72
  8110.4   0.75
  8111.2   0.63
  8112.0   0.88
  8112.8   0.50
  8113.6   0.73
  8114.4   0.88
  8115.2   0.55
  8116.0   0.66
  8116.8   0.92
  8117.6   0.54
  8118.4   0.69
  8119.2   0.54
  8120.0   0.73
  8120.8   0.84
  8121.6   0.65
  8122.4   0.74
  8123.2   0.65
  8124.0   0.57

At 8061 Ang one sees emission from H-alpha 6563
